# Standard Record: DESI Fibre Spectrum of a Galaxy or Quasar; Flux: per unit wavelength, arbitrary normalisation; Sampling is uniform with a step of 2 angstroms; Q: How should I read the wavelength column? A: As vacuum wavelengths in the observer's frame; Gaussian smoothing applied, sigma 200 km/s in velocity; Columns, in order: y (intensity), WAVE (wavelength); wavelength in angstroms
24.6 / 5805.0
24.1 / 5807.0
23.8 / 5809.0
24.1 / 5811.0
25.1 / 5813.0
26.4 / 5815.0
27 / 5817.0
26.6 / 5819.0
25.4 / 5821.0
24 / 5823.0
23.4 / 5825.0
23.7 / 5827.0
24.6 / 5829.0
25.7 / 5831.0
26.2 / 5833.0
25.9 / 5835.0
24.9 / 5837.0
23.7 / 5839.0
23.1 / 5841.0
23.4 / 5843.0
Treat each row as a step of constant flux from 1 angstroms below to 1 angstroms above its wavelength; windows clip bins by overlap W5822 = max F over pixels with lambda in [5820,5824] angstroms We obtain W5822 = 25.4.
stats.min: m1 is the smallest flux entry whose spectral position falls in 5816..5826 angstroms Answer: 23.4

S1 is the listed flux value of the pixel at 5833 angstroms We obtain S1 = 26.2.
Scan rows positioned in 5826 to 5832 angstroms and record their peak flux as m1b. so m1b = 25.7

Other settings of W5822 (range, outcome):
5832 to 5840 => 26.2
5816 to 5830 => 27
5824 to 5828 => 23.7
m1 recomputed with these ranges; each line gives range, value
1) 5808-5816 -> 23.8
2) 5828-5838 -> 24.6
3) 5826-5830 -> 23.7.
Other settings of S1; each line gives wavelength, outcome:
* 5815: 26.4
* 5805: 24.6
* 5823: 24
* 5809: 23.8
